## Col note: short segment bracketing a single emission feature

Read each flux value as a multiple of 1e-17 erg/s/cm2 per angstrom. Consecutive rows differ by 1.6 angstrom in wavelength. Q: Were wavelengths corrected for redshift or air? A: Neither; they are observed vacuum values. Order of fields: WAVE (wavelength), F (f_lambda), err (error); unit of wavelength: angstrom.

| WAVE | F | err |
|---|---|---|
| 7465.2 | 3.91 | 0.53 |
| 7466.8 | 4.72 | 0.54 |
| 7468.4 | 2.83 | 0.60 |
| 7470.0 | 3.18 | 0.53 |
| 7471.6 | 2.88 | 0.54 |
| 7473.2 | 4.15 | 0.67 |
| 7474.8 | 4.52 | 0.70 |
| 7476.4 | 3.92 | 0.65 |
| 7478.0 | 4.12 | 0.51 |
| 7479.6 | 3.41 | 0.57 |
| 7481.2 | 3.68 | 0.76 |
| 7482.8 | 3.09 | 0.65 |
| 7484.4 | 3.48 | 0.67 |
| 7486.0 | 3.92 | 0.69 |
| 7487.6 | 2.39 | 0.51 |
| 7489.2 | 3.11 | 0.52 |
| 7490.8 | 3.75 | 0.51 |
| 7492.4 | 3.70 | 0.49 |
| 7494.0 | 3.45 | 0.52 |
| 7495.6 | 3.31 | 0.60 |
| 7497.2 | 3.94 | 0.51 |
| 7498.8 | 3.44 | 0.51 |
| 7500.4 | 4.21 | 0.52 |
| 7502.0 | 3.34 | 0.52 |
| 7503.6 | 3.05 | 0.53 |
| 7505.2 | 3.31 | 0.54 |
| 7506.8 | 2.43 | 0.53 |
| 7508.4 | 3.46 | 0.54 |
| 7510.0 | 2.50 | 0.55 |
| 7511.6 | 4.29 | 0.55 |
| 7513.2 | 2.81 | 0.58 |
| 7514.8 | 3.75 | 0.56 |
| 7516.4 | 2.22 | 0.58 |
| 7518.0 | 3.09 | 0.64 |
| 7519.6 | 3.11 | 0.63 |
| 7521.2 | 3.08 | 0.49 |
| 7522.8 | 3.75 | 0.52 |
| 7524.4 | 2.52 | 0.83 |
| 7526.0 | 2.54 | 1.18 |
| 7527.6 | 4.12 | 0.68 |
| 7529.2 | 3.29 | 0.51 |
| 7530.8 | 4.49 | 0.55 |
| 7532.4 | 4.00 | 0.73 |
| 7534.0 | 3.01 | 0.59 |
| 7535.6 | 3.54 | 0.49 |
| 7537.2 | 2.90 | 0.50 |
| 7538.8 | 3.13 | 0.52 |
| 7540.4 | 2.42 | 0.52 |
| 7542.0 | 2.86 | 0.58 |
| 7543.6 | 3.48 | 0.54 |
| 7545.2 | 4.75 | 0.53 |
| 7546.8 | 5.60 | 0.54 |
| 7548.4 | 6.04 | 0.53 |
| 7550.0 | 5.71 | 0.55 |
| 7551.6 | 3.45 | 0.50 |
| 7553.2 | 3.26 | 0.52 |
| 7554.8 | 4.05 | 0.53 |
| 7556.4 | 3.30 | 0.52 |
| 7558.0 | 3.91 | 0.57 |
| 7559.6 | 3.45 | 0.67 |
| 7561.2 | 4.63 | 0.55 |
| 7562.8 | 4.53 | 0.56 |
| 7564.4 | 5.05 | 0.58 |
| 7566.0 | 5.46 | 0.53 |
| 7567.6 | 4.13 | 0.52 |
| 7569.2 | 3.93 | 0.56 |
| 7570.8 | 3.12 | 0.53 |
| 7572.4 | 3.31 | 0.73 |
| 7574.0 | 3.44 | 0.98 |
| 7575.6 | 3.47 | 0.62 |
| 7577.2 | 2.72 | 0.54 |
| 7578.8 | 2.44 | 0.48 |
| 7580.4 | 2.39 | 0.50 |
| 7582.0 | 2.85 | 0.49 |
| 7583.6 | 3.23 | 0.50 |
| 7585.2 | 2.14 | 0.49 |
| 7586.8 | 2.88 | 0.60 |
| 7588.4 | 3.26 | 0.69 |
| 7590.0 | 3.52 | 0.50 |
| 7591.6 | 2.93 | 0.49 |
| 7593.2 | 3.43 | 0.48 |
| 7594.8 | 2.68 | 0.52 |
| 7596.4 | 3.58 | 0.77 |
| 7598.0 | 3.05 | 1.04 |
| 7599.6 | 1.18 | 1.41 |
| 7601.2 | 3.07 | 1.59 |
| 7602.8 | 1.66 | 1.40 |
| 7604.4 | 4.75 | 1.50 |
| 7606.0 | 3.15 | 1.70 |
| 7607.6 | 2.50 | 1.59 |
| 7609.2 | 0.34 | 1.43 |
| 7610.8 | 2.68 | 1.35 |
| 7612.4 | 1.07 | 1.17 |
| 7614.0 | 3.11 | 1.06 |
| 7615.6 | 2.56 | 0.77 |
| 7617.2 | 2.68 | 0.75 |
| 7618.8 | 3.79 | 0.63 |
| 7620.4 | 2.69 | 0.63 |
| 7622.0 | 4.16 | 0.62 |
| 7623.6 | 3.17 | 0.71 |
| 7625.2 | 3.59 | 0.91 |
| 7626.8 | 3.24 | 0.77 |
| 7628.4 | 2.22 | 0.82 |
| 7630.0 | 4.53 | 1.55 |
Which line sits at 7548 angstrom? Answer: [S II]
